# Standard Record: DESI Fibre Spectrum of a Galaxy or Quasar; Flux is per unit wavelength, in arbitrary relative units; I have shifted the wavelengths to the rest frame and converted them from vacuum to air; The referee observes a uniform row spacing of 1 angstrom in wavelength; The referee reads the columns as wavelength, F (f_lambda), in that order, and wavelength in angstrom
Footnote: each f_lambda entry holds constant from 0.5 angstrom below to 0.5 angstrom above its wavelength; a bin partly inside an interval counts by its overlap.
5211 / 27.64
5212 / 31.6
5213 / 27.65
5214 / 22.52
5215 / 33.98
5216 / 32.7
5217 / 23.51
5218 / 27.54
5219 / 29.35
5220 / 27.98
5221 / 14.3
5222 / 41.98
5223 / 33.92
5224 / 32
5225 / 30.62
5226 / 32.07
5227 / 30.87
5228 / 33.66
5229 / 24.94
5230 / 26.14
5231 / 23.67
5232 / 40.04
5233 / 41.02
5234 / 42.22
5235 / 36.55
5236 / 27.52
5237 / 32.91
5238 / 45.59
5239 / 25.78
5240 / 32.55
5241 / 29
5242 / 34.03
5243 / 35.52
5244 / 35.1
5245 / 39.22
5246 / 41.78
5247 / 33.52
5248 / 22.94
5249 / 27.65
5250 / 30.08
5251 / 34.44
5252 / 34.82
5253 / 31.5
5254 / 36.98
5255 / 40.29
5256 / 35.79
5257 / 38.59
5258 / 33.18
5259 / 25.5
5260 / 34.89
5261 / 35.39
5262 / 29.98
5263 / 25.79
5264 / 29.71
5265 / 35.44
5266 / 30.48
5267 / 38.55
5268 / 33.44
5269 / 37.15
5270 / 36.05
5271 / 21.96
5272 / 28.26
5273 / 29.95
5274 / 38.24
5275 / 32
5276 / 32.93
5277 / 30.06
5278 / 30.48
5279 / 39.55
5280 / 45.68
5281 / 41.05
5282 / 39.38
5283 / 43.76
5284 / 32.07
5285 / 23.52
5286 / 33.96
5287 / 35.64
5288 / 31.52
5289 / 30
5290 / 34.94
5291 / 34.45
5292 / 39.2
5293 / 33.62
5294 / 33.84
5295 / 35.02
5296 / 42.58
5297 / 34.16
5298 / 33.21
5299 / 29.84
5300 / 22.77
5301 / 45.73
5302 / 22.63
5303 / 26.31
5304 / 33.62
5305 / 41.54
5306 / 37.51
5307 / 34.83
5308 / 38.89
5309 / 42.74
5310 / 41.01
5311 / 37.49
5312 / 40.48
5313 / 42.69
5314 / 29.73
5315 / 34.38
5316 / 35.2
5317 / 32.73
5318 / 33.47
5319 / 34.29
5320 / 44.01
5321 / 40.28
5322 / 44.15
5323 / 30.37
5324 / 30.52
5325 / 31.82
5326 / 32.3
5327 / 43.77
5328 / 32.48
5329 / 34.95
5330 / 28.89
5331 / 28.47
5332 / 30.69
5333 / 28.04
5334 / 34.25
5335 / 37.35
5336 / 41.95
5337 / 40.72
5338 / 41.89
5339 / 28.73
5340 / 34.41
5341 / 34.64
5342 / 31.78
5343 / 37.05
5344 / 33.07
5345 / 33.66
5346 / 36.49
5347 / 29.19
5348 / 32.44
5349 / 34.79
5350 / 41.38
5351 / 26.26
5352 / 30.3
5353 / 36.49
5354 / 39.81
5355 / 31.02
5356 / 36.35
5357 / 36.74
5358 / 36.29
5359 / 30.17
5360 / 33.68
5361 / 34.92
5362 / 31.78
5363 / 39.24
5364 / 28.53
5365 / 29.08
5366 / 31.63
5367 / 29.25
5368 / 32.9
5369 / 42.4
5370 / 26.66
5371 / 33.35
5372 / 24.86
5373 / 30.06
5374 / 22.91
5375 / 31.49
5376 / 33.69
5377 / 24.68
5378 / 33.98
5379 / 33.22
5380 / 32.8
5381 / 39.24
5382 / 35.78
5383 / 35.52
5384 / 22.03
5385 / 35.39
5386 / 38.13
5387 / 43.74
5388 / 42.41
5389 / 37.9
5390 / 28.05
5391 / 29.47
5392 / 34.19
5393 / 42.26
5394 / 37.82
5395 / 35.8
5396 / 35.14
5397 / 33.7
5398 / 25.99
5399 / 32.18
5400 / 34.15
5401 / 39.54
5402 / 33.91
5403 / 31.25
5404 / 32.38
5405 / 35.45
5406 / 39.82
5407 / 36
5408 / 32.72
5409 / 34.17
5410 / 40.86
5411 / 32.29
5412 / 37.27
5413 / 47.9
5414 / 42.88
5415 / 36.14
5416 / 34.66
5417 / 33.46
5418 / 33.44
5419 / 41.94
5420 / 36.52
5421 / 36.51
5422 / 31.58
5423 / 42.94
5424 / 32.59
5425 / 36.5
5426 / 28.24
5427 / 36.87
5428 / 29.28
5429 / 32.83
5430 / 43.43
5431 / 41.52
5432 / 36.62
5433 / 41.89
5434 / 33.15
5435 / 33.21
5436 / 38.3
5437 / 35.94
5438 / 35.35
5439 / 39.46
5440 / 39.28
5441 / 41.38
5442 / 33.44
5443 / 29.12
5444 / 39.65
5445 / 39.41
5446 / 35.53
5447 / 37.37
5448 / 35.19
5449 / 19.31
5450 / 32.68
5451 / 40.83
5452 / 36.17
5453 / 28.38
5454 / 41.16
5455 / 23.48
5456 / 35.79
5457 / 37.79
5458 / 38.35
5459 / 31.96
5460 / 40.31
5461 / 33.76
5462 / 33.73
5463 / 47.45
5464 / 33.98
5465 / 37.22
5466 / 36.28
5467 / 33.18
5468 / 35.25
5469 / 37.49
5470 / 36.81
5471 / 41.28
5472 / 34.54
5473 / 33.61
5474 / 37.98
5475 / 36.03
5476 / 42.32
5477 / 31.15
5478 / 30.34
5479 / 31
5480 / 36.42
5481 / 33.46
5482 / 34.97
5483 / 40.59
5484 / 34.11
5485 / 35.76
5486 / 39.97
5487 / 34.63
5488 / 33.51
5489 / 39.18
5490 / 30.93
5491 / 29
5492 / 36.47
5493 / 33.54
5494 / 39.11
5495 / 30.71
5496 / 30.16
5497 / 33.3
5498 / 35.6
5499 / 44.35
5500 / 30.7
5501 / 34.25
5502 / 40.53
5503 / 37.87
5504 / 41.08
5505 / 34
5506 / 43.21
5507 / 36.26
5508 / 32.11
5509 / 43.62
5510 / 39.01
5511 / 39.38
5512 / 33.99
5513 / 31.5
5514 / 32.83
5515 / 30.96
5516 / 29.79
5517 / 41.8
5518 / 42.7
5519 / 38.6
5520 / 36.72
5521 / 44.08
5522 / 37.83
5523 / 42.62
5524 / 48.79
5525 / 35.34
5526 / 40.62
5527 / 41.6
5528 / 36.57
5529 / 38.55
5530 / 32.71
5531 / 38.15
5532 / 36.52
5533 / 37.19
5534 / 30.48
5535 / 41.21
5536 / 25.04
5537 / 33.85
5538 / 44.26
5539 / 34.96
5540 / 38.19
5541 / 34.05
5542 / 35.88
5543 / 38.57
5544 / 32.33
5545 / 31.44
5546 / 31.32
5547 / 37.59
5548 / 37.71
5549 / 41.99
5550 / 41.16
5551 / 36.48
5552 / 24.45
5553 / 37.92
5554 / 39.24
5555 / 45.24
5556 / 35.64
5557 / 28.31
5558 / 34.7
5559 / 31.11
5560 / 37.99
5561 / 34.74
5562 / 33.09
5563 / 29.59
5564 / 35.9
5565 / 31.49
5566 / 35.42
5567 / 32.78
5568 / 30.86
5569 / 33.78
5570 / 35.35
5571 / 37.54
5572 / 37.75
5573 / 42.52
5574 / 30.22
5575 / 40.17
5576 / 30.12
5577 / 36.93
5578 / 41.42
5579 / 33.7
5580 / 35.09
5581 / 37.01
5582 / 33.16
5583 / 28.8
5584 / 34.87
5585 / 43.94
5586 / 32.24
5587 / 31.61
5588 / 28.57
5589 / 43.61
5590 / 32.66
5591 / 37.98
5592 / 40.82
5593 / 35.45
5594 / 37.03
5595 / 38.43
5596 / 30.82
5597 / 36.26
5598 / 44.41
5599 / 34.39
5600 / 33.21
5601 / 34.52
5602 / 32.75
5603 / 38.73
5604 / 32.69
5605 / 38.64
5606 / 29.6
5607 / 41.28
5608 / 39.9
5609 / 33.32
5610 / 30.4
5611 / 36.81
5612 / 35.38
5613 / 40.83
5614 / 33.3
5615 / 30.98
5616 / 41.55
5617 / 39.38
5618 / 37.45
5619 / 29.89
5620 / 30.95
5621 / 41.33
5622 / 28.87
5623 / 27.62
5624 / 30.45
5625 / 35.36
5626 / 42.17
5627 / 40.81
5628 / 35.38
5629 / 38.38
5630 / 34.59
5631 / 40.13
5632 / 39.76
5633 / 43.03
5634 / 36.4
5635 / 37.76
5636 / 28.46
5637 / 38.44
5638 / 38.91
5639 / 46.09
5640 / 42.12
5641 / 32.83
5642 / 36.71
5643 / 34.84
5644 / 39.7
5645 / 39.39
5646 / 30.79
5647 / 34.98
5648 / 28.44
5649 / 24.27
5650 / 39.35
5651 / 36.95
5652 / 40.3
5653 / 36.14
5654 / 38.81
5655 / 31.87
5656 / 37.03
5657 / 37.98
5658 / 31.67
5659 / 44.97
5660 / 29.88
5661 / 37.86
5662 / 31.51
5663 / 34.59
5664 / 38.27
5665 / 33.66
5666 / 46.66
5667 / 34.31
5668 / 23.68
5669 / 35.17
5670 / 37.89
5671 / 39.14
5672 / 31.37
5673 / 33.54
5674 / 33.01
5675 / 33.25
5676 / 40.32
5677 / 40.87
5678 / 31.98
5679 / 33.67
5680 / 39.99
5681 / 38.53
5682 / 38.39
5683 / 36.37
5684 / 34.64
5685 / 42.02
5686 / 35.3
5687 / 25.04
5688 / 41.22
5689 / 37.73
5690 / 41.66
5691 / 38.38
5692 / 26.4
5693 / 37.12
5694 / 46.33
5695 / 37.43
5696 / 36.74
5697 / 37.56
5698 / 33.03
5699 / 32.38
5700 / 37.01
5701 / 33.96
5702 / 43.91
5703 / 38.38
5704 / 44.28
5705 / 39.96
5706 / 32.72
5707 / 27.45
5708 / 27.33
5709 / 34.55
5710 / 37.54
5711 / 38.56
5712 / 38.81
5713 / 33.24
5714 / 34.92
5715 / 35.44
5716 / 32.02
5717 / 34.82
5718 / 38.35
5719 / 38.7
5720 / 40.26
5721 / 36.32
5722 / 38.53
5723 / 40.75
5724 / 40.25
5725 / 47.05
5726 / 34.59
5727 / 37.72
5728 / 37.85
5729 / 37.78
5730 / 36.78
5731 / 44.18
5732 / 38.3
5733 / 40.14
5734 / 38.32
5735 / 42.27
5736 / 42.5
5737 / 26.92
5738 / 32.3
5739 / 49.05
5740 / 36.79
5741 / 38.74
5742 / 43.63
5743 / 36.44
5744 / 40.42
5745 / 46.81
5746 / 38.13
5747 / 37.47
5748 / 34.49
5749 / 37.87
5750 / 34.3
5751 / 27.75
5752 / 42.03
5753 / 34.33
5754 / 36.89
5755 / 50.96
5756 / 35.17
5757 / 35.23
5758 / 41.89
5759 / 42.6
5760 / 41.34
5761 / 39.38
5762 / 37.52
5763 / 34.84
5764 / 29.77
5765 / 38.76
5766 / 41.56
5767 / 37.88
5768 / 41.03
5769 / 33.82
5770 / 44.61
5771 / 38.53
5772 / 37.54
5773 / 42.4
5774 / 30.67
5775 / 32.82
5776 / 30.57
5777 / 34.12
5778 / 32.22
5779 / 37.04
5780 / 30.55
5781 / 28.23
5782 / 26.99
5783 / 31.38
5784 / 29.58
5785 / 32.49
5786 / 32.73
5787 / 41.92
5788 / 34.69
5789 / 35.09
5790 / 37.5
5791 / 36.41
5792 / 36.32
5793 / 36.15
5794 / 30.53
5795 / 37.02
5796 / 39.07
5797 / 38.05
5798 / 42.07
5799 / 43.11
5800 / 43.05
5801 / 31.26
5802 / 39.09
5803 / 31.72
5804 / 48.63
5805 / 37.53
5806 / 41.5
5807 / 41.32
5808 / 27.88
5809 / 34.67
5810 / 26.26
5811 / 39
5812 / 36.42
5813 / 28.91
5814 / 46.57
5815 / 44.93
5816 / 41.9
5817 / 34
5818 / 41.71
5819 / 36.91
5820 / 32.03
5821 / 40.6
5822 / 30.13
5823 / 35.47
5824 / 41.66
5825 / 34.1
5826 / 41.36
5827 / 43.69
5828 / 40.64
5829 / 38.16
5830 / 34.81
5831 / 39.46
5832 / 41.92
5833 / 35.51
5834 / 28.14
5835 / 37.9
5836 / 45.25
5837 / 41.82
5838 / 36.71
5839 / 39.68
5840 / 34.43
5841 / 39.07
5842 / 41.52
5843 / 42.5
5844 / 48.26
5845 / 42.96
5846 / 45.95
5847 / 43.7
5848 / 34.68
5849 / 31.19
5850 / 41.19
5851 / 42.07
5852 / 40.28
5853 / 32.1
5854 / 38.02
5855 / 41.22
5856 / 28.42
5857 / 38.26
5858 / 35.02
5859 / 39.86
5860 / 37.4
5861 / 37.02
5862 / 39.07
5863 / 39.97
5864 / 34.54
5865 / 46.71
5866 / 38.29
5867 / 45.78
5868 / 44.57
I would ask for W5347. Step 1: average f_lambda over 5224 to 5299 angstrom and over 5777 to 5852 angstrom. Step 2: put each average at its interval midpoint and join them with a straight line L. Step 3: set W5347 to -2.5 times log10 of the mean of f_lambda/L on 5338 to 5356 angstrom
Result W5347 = 0.01 mag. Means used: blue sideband 33.7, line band 33.9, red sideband 37.4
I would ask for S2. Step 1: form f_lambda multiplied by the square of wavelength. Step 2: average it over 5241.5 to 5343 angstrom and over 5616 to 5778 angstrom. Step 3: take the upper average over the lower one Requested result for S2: 1.24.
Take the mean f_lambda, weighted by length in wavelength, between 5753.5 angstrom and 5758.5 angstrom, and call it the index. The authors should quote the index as 40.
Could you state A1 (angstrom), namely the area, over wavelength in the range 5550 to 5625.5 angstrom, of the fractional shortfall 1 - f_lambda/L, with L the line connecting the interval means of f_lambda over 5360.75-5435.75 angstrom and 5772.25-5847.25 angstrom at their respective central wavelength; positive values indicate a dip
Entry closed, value 1.3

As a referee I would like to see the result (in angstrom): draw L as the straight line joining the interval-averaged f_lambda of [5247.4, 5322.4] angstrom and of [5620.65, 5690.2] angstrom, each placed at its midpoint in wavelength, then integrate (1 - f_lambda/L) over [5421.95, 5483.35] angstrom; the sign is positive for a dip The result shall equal -0.9 angstrom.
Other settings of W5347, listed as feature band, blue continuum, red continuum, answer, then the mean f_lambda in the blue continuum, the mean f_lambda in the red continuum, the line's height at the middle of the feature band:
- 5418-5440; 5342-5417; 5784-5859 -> -0.06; 34.2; 37.9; 34.6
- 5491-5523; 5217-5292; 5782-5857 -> -0.04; 33.1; 37.7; 35.1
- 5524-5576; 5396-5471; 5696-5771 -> 0.02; 35.8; 37.8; 36.6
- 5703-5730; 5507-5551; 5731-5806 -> 0.01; 37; 37.2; 37.2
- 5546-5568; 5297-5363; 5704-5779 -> 0.04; 34.8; 37.6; 36.3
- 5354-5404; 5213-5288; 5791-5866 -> 0.02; 32.8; 38.2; 34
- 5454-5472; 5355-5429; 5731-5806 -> -0.04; 34.3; 37.2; 34.9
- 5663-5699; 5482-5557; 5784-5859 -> 0.03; 36.6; 37.9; 37.3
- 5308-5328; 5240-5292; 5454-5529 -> -0.08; 33.7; 36.5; 34.3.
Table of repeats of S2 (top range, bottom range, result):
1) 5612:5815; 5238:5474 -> 1.20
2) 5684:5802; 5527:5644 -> 1.09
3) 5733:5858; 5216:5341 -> 1.34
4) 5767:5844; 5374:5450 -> 1.20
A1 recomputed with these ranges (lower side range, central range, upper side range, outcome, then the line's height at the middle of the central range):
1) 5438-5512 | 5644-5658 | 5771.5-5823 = 0.29 angstrom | 35.9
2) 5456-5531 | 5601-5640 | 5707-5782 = 0.70 angstrom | 37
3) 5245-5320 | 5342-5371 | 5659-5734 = 0.96 angstrom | 34.7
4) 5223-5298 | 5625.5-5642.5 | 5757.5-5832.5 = -1.14 angstrom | 35.9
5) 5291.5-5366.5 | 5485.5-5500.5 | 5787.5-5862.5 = 0.46 angstrom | 35.8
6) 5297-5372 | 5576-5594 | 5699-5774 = 0.49 angstrom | 36.6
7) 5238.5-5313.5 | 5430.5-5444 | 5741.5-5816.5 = -0.71 angstrom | 35.1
